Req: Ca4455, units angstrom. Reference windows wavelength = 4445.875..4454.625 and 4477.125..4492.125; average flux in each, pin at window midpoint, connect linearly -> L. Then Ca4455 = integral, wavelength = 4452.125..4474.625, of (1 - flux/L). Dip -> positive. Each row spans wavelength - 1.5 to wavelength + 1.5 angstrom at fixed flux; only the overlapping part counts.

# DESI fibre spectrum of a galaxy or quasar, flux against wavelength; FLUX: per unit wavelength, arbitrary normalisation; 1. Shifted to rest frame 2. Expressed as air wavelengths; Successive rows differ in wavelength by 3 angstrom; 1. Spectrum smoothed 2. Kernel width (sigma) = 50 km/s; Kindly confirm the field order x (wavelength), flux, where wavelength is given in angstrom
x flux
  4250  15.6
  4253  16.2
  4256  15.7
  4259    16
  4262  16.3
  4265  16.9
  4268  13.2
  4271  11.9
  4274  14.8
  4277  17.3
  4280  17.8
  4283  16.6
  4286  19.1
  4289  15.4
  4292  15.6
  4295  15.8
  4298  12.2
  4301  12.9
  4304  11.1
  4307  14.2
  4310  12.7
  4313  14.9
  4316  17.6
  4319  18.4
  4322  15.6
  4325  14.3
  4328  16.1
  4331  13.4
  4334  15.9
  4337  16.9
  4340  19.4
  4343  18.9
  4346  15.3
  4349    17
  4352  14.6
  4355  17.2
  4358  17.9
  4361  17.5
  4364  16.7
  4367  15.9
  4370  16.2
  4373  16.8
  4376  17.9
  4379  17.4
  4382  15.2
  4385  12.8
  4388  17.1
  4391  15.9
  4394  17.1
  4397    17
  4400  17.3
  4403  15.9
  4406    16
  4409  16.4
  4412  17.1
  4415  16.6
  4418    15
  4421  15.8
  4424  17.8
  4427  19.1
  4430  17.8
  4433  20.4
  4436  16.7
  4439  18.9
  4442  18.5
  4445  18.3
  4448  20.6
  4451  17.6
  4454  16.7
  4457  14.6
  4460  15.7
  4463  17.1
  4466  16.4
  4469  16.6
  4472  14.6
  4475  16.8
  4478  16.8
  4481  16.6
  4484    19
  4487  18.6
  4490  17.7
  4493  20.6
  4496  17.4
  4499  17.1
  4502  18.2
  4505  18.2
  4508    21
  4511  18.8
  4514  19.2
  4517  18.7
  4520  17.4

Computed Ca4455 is 2.7 angstrom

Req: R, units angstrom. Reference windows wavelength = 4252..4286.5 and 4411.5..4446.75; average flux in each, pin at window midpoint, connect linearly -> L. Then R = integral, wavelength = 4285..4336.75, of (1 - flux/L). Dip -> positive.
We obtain 4.3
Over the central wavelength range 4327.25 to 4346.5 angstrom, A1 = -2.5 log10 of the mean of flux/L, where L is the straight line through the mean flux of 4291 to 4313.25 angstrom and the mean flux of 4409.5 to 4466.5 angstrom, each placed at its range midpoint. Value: -0.145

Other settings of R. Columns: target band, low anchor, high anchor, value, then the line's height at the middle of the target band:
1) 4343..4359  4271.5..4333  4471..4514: -0.6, 16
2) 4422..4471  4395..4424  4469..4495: -1.9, 17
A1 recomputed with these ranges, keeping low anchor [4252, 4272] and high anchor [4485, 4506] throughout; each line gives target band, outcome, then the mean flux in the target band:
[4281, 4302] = 0.01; 15.5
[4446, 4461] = 0.04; 17.1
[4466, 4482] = 0.11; 16.3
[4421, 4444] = -0.05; 18.3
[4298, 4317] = 0.16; 13.7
